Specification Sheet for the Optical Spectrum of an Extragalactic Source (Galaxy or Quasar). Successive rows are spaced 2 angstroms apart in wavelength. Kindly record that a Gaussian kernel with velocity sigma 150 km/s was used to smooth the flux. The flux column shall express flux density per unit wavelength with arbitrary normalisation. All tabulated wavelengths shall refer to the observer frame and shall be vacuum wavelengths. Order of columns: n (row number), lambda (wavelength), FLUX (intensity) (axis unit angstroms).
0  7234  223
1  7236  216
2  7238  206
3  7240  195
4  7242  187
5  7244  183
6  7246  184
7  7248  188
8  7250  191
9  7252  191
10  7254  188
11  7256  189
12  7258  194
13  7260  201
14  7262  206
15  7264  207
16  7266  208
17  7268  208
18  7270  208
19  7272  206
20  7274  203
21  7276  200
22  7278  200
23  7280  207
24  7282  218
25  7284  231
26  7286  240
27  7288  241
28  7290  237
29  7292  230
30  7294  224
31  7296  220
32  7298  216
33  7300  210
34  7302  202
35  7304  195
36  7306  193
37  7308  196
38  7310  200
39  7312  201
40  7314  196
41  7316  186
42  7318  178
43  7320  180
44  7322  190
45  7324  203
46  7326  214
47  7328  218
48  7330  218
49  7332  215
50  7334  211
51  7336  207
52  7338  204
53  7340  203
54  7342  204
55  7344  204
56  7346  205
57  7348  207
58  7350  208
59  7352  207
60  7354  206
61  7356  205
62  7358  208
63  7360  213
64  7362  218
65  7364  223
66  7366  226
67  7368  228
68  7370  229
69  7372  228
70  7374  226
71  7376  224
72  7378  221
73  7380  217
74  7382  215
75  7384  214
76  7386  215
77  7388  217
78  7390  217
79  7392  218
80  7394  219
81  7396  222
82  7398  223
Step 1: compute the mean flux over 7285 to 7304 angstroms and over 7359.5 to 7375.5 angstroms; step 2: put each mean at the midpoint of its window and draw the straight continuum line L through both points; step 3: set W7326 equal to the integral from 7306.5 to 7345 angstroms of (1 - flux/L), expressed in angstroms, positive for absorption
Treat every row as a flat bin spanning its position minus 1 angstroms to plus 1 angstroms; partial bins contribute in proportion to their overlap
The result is 3.8 angstroms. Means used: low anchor 223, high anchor 224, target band 201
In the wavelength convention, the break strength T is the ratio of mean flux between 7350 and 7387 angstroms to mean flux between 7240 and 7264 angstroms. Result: 1.13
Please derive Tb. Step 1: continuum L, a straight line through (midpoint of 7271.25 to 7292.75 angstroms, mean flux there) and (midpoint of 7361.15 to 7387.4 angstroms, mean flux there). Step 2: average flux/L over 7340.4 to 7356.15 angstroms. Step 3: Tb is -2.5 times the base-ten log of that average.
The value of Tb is 0.08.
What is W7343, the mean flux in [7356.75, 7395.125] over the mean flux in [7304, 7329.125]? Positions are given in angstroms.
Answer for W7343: 1.12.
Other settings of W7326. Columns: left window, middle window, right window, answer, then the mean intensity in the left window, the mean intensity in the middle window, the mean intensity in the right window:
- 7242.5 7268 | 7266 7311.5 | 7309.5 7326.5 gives -4.39 angstroms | 195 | 213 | 193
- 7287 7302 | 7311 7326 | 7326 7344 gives 1.63 angstroms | 224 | 192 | 210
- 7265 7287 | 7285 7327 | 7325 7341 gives 0.84 angstroms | 212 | 207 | 211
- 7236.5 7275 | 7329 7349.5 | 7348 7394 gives 0.38 angstroms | 197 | 208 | 217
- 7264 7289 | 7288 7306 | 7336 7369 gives -0.32 angstroms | 214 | 217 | 210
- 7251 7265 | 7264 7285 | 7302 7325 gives -1.43 angstroms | 197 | 209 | 193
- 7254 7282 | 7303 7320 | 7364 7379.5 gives 1.60 angstroms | 203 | 192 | 226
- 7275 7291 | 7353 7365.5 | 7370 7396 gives 0.43 angstroms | 222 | 213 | 220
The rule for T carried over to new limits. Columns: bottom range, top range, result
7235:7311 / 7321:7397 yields 1.04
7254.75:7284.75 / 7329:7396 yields 1.05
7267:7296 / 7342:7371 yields 0.98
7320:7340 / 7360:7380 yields 1.08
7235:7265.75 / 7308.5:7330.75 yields 1.01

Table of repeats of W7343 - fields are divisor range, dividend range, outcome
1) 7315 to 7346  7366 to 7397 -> 1.09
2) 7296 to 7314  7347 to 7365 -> 1.04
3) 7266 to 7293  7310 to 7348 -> 0.93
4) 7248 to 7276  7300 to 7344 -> 1.01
